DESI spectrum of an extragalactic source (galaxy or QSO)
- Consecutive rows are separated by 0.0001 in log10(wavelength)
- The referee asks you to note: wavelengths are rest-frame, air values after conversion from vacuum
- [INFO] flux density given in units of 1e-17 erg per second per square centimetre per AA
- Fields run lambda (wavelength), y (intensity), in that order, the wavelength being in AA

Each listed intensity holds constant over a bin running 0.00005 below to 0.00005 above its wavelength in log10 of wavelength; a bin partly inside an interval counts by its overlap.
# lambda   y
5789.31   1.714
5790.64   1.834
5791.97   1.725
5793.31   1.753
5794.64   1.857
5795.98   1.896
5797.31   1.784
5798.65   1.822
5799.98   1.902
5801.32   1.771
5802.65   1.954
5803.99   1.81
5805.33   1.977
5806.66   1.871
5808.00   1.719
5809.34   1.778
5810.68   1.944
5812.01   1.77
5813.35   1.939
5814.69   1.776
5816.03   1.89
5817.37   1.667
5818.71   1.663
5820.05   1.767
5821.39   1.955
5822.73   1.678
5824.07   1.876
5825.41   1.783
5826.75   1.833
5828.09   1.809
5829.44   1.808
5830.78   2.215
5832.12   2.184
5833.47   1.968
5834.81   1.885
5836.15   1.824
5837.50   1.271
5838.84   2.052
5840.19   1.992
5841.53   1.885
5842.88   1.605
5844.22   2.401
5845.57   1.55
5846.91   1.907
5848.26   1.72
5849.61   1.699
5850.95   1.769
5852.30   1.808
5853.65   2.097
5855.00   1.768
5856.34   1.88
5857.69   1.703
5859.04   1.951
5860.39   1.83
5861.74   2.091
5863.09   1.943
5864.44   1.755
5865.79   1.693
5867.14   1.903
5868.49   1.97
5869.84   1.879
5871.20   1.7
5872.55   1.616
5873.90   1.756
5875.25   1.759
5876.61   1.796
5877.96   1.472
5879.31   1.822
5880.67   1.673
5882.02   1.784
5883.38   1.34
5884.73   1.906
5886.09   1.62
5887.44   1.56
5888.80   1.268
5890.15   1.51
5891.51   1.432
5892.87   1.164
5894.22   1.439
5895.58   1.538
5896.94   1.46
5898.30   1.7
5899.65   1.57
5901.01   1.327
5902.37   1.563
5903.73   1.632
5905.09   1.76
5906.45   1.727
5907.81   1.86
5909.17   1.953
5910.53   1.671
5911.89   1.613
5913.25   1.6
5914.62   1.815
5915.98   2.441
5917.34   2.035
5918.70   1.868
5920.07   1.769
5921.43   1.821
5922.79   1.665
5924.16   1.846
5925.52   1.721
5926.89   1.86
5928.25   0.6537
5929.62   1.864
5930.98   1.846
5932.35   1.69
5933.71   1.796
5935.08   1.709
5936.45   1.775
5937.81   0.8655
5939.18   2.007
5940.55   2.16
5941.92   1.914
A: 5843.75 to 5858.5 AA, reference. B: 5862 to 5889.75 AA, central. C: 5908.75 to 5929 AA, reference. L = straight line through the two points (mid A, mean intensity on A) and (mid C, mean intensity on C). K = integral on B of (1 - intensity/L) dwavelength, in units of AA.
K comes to 1.4 AA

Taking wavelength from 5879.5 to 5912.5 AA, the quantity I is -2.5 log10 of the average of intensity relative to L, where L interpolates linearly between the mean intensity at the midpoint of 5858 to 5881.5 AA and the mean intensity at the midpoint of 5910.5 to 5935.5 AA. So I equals 0.12 mag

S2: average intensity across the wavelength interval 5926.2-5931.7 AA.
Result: 1.56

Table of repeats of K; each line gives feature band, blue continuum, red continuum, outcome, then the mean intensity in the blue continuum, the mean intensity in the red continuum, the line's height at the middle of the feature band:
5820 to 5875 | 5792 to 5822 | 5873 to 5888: -3.2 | 1.83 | 1.68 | 1.75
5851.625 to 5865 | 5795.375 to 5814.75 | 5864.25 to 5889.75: -1.1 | 1.85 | 1.7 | 1.74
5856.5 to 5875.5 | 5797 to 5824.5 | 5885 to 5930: -1.2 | 1.82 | 1.65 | 1.72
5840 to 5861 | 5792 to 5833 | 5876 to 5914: -1.4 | 1.85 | 1.6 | 1.73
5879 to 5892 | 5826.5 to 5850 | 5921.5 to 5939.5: 1.2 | 1.87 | 1.64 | 1.75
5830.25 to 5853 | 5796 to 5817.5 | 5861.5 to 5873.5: -0.4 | 1.84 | 1.83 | 1.83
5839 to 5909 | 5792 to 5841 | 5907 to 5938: 2.7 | 1.84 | 1.74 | 1.79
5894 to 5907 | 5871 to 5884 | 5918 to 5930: 0.7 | 1.67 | 1.67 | 1.67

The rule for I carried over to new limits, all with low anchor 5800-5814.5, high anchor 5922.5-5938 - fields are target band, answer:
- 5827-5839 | -0.044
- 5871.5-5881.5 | 0.016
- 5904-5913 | -0.052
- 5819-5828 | 0.008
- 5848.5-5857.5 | -0.033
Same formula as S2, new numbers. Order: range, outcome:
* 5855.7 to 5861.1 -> 1.84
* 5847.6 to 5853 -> 1.75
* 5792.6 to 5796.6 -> 1.83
